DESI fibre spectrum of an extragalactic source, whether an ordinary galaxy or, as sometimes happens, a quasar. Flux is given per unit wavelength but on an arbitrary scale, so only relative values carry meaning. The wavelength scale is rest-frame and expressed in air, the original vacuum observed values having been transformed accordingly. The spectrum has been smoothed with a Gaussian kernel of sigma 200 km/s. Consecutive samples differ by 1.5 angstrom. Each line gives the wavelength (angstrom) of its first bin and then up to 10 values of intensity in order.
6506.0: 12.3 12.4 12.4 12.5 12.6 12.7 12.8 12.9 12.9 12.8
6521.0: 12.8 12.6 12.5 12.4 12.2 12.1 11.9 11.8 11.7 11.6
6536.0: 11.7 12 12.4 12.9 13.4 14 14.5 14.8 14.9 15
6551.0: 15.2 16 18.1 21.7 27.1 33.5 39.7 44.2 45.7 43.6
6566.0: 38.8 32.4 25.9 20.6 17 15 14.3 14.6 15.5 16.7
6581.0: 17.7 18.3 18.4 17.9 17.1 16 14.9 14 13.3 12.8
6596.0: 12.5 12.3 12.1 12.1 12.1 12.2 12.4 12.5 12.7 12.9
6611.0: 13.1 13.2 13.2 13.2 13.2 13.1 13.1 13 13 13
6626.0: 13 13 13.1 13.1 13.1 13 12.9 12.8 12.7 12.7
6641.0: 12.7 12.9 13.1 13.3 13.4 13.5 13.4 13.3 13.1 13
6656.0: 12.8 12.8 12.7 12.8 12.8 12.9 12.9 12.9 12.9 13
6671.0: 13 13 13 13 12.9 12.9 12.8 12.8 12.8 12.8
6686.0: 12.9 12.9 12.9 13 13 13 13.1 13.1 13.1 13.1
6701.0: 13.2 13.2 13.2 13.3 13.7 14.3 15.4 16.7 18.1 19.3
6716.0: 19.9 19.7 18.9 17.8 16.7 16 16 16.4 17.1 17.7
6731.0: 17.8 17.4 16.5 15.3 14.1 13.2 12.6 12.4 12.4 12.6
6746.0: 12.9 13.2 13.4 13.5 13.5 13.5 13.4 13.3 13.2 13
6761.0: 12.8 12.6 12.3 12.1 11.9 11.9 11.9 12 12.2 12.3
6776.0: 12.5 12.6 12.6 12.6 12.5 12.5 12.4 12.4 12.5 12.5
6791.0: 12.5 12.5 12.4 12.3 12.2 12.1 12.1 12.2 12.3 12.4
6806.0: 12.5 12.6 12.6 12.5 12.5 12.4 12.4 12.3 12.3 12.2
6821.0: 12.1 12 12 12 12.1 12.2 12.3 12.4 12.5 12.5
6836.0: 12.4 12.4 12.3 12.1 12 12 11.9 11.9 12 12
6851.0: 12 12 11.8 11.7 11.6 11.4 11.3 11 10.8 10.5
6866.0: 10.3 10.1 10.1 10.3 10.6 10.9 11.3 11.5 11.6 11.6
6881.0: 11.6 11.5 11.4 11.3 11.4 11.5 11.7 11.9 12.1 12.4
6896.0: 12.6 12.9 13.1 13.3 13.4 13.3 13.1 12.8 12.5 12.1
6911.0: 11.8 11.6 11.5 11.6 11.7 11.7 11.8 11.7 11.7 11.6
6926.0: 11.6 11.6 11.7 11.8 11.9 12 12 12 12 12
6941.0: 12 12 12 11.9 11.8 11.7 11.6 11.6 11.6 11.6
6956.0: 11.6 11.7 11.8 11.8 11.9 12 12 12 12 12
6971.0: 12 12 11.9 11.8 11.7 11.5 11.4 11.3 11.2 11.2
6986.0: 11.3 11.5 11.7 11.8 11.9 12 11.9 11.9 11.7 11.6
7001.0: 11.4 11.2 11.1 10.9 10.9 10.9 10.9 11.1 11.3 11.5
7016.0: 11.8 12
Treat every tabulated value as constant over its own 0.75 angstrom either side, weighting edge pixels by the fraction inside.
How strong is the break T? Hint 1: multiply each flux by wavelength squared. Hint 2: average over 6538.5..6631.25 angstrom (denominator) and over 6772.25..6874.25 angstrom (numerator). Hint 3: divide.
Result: 0.73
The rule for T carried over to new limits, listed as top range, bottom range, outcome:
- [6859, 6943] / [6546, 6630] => 0.71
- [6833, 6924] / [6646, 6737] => 0.87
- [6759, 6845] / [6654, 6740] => 0.88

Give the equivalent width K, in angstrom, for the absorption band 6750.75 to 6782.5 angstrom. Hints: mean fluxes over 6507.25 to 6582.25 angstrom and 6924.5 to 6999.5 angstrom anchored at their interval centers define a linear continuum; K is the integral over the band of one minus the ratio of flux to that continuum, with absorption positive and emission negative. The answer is 4.6 angstrom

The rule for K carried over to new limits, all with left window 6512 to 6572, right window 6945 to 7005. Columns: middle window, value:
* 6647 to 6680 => 7.7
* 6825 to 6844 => 2.4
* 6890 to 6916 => 0.9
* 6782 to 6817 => 5.3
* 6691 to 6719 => 2.1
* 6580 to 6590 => 0.5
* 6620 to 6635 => 3.8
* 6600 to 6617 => 4.9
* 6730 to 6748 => 1.6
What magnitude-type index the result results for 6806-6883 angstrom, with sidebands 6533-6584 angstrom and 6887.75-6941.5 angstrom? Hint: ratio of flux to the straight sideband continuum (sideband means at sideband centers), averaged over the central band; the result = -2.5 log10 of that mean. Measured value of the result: 0.18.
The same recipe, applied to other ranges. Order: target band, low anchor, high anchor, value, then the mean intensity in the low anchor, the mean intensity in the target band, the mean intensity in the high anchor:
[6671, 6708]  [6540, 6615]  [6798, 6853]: 0.21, 18.8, 13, 12.2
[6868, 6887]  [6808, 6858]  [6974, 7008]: 0.08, 12.2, 11.1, 11.5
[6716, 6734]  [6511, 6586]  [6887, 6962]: -0.14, 18.4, 17.5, 12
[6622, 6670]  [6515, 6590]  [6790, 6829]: 0.25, 18.6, 13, 12.3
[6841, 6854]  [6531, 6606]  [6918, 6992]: 0.14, 18.7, 12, 11.8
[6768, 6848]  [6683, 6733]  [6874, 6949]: 0.11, 15.2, 12.3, 12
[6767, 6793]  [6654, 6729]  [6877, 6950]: 0.08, 14.2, 12.4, 12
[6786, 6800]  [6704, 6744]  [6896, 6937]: 0.18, 16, 12.4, 12.2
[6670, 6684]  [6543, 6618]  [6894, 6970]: 0.29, 18.8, 12.9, 12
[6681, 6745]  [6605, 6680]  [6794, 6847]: -0.17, 13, 14.9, 12.3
